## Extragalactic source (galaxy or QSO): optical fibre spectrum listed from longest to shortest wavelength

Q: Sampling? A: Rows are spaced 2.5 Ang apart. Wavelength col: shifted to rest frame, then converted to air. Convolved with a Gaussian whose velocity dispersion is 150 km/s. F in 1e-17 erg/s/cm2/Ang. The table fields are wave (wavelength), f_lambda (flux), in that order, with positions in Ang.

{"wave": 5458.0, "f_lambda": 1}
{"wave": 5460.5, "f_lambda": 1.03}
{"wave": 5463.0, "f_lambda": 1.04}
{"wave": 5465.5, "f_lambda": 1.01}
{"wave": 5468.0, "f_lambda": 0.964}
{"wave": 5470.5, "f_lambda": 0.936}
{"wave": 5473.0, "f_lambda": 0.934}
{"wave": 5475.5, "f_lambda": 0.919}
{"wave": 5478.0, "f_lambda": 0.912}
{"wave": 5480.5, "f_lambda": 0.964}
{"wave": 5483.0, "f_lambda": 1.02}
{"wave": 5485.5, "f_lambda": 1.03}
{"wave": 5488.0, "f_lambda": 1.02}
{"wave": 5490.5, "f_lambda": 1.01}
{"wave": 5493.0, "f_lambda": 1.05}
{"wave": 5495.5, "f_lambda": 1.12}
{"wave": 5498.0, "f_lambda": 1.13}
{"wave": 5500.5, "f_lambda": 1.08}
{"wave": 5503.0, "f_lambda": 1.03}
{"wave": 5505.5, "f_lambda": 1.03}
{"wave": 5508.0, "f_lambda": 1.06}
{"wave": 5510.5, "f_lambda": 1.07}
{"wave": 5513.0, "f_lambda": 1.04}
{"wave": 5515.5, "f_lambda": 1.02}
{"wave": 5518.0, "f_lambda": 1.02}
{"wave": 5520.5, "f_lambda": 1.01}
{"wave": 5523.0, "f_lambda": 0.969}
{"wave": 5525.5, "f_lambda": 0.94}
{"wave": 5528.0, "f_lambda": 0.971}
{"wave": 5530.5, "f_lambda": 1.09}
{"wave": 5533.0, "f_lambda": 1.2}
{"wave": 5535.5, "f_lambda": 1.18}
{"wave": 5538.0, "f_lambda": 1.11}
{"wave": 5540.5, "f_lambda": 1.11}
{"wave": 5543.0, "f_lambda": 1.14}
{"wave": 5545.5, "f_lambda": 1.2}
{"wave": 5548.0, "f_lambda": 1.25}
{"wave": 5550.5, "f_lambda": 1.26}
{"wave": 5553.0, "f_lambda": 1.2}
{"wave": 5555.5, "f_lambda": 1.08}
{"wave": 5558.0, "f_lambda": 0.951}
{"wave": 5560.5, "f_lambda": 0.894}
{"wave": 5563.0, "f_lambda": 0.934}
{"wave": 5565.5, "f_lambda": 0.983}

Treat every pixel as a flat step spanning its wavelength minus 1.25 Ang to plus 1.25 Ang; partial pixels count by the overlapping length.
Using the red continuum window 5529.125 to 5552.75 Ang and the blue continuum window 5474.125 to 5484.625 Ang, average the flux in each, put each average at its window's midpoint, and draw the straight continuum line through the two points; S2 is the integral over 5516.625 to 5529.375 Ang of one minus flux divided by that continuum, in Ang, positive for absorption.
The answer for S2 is 1.4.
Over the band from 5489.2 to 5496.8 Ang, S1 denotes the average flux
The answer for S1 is 1.06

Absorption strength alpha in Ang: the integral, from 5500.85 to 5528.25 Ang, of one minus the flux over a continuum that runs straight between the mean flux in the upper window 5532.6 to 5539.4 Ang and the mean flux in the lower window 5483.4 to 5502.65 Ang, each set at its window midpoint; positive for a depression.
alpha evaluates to 2.2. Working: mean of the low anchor 1.06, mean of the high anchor 1.16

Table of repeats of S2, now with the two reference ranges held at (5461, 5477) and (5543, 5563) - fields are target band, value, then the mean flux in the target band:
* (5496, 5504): -0.5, 1.09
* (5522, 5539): 0.1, 1.07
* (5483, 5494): -0.3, 1.03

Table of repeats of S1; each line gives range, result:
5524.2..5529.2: 0.955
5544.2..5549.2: 1.22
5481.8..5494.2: 1.03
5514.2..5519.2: 1.02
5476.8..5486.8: 0.982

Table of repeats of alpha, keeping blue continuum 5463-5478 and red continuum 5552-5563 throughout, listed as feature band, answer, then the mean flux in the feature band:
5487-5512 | -2.1 Ang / 1.06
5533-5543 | -1.4 Ang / 1.14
